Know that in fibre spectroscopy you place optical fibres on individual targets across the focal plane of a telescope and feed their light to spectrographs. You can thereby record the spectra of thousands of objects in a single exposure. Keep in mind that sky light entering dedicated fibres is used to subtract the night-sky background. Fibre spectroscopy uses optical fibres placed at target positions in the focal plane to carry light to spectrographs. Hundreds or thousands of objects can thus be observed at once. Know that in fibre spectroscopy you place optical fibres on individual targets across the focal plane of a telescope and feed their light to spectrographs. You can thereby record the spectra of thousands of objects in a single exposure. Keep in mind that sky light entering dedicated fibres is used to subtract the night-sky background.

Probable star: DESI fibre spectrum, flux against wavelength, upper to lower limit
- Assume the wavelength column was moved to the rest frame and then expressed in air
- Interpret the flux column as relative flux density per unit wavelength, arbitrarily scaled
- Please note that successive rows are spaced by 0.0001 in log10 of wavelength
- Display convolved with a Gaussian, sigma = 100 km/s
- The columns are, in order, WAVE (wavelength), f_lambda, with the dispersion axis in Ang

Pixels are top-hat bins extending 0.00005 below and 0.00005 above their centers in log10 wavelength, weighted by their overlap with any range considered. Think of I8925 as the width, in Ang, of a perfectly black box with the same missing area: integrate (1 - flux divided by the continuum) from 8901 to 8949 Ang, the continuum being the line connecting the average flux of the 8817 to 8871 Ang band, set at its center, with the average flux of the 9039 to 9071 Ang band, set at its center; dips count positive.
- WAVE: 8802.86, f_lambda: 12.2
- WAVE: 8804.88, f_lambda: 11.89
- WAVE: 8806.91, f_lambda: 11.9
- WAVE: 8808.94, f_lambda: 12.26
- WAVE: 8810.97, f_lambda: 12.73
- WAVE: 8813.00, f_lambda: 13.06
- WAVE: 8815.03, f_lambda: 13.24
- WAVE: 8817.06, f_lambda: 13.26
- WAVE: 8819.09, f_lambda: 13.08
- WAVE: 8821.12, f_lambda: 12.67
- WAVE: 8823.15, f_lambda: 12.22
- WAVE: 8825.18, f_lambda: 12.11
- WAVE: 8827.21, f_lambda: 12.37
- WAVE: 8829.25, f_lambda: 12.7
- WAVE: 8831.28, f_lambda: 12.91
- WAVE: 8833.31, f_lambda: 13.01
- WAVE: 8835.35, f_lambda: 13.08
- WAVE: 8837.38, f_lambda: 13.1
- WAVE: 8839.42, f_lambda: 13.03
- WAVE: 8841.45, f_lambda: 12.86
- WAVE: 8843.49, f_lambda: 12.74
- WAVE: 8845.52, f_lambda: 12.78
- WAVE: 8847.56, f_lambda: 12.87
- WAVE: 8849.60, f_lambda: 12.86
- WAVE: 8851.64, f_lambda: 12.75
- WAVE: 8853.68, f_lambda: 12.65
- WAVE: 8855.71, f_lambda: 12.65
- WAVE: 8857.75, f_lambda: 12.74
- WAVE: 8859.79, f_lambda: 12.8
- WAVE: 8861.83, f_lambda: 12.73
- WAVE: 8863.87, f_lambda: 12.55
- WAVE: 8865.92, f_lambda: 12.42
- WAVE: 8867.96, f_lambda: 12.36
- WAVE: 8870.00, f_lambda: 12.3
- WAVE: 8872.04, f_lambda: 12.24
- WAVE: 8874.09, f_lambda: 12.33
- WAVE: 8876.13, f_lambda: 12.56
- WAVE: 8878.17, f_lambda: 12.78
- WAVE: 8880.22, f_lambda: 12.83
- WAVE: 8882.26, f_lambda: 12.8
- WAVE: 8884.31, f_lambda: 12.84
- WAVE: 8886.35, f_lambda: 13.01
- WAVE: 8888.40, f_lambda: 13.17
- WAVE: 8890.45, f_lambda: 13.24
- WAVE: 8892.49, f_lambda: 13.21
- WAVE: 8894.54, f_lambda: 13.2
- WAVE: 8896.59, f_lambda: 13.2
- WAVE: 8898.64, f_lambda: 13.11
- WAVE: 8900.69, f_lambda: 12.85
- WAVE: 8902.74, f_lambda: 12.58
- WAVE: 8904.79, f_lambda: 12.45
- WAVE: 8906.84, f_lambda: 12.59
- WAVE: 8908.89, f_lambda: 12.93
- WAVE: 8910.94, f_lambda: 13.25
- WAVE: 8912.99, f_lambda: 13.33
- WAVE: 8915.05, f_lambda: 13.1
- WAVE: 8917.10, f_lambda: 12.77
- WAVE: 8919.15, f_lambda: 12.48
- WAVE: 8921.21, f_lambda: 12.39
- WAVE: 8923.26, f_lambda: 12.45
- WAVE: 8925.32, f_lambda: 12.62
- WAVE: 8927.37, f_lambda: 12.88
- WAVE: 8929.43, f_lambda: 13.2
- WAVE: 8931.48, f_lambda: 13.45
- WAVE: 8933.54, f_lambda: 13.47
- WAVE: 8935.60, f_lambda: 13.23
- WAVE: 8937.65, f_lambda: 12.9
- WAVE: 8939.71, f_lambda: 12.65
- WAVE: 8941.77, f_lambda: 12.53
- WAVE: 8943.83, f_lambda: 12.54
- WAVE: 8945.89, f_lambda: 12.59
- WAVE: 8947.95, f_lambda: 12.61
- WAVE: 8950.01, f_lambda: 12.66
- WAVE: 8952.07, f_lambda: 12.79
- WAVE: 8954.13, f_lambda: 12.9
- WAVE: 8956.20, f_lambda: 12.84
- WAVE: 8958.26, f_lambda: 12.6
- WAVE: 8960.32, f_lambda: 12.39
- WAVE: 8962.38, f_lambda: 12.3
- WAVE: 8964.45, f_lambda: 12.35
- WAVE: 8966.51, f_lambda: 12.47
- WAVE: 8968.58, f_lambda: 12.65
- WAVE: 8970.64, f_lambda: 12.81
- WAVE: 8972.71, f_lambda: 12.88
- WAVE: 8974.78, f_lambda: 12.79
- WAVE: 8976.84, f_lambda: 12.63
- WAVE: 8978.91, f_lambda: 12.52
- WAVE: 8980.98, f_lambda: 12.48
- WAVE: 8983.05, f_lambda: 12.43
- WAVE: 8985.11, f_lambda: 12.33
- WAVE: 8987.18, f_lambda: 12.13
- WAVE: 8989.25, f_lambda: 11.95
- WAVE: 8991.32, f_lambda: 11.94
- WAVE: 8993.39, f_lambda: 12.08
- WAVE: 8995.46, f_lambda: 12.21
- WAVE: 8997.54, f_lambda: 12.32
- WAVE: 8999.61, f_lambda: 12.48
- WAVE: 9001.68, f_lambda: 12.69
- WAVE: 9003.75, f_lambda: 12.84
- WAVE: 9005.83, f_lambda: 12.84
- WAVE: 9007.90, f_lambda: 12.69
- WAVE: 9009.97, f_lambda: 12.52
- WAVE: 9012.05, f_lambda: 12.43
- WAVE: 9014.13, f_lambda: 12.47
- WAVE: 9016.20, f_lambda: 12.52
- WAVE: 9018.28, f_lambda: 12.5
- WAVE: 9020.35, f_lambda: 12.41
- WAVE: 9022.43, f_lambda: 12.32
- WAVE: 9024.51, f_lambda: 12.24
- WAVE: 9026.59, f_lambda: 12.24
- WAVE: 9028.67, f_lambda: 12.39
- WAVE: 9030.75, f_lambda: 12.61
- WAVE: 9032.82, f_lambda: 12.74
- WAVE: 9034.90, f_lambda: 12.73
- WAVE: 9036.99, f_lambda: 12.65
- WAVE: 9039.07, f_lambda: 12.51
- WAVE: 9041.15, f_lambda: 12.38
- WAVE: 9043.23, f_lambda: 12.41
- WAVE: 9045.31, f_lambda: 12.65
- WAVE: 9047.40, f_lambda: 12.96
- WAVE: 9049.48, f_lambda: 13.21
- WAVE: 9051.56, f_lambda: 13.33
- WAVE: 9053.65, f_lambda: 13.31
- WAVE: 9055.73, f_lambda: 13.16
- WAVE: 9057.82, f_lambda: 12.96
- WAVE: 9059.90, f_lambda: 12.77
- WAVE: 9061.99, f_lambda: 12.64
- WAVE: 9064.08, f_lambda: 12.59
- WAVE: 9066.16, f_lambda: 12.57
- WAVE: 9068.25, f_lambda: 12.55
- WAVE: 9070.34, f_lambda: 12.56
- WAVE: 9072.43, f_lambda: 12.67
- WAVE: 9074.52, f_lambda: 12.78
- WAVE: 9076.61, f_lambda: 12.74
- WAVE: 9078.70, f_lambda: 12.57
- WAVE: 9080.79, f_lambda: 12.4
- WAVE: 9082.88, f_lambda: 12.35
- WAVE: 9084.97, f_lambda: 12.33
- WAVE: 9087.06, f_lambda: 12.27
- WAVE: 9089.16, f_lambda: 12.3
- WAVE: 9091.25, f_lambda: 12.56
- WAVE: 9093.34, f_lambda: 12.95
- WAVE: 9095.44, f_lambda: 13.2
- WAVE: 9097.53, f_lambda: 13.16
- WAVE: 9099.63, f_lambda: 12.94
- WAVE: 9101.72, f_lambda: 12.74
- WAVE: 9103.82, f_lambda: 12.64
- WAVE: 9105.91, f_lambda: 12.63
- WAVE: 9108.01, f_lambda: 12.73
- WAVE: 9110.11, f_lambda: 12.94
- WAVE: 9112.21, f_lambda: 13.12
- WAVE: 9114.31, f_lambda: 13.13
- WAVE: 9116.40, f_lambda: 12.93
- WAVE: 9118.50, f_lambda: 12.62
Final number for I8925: -0.3 Ang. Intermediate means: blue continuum 12.7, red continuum 12.8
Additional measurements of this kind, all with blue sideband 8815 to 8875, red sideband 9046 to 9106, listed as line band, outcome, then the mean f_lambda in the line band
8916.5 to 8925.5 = 0.1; 12.5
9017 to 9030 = 0.4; 12.4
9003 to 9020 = 0.2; 12.6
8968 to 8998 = 0.8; 12.4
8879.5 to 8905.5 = -0.5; 13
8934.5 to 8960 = 0.0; 12.7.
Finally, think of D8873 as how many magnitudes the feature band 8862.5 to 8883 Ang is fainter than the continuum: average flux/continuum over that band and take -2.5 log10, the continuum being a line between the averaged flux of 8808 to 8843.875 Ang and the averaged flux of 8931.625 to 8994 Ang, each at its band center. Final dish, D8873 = 0.02 mag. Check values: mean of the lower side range 12.8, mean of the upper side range 12.6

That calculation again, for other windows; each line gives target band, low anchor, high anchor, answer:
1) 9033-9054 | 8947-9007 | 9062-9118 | -0.014 mag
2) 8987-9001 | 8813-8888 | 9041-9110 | 0.049 mag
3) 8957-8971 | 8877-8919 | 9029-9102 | 0.030 mag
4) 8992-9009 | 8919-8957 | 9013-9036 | 0.005 mag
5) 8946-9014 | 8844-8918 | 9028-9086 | 0.020 mag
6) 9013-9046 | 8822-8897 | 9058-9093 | 0.010 mag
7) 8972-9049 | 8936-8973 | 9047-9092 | 0.016 mag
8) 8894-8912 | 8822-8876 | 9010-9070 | -0.021 mag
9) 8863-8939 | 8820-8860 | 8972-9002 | -0.021 mag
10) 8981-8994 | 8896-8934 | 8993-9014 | 0.036 mag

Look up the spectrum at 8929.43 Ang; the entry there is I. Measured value 13.2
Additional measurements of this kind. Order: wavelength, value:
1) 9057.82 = 12.96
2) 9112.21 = 13.12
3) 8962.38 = 12.3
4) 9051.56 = 13.33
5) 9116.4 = 12.93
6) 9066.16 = 12.57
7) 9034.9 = 12.73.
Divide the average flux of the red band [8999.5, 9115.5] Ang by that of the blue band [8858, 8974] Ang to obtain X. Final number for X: 0.99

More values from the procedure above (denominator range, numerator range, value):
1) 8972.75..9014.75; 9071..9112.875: 1.02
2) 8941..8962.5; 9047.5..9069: 1.02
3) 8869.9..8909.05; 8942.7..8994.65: 0.98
